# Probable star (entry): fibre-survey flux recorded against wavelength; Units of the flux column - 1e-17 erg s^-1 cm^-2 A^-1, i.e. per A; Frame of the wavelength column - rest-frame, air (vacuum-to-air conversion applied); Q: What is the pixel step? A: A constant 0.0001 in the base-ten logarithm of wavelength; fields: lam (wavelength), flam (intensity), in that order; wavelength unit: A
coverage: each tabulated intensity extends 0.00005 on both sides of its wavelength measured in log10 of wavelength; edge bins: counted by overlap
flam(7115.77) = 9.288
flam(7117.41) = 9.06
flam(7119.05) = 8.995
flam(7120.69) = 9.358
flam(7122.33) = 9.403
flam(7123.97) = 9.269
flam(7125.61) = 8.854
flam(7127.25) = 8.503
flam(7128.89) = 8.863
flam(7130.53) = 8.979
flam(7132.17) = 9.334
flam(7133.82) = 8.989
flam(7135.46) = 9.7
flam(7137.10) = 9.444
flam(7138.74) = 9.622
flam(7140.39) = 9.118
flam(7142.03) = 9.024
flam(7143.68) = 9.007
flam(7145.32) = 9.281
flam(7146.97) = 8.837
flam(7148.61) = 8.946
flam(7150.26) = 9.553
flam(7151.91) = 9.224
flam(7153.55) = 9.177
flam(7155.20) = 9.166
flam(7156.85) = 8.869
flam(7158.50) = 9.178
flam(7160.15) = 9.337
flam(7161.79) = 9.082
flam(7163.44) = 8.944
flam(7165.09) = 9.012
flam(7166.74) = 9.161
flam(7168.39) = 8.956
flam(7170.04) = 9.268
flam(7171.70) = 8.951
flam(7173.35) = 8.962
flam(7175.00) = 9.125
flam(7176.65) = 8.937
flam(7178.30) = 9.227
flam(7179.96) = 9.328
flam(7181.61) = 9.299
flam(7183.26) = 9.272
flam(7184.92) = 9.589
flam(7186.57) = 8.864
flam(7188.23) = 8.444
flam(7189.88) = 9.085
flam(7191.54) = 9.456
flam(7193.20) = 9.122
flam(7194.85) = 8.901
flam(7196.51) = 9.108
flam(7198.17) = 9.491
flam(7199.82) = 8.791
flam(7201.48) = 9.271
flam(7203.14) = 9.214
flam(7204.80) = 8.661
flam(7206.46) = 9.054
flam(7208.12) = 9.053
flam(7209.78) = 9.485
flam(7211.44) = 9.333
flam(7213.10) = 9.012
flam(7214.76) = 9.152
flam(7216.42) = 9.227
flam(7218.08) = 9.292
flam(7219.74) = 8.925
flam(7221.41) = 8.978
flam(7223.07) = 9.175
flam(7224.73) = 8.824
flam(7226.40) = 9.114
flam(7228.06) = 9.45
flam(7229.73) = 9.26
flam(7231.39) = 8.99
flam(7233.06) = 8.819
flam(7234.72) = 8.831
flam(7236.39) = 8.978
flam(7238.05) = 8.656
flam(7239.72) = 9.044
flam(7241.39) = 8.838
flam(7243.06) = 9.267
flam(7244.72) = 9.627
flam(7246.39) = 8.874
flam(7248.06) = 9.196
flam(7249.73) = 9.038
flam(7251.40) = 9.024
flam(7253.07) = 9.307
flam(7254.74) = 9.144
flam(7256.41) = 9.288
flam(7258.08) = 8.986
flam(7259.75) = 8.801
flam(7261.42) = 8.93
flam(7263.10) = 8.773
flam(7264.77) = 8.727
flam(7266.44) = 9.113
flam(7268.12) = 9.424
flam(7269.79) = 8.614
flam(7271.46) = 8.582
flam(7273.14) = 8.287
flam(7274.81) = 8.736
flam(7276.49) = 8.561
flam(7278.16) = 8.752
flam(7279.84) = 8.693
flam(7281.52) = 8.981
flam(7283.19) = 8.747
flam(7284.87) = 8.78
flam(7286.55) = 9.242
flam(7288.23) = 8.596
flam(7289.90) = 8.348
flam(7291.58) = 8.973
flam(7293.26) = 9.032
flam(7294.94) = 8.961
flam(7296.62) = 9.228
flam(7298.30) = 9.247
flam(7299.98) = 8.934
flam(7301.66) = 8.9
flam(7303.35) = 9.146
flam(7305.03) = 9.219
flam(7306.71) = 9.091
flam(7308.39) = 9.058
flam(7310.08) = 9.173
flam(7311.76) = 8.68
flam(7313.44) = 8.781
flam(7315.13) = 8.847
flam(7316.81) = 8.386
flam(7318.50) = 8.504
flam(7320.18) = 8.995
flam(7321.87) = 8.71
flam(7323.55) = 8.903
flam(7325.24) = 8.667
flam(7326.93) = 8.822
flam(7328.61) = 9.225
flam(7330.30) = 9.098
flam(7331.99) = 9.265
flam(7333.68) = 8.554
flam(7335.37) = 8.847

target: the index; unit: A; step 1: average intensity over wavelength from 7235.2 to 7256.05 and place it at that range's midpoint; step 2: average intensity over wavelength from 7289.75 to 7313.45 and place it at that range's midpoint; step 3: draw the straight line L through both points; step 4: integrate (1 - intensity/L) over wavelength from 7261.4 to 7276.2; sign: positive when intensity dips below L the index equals 0.44 A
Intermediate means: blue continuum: 9.08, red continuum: 9.01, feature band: 8.78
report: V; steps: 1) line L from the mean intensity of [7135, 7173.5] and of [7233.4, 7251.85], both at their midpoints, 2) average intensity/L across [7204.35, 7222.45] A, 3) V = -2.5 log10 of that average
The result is -0.01 mag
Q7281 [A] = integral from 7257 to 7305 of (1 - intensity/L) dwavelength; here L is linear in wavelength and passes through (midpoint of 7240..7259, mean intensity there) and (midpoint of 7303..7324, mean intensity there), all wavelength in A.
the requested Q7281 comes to 0.8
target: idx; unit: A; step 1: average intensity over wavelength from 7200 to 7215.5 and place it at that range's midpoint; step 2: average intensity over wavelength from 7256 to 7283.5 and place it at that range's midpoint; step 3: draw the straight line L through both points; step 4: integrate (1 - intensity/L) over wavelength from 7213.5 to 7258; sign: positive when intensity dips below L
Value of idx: -0.51 A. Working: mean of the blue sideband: 9.12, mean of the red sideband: 8.82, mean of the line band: 9.09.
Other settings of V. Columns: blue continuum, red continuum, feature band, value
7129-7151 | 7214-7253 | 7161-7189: 0.009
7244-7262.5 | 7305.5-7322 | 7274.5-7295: 0.020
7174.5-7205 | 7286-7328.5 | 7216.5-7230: -0.008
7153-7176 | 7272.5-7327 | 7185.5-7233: -0.011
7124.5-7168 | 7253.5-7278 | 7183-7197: -0.007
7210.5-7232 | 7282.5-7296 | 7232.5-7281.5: 0.006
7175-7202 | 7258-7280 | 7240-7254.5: -0.032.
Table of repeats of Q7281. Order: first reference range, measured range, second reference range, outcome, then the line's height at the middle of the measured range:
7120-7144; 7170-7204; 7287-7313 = -0.1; 9.1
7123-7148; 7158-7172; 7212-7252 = 0.0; 9.11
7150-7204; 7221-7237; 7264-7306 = -0.1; 9.01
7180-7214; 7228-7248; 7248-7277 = -0.1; 8.99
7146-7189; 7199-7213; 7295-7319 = -0.1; 9.06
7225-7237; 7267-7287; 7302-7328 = 0.4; 8.95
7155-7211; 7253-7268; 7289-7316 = 0.0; 9.02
